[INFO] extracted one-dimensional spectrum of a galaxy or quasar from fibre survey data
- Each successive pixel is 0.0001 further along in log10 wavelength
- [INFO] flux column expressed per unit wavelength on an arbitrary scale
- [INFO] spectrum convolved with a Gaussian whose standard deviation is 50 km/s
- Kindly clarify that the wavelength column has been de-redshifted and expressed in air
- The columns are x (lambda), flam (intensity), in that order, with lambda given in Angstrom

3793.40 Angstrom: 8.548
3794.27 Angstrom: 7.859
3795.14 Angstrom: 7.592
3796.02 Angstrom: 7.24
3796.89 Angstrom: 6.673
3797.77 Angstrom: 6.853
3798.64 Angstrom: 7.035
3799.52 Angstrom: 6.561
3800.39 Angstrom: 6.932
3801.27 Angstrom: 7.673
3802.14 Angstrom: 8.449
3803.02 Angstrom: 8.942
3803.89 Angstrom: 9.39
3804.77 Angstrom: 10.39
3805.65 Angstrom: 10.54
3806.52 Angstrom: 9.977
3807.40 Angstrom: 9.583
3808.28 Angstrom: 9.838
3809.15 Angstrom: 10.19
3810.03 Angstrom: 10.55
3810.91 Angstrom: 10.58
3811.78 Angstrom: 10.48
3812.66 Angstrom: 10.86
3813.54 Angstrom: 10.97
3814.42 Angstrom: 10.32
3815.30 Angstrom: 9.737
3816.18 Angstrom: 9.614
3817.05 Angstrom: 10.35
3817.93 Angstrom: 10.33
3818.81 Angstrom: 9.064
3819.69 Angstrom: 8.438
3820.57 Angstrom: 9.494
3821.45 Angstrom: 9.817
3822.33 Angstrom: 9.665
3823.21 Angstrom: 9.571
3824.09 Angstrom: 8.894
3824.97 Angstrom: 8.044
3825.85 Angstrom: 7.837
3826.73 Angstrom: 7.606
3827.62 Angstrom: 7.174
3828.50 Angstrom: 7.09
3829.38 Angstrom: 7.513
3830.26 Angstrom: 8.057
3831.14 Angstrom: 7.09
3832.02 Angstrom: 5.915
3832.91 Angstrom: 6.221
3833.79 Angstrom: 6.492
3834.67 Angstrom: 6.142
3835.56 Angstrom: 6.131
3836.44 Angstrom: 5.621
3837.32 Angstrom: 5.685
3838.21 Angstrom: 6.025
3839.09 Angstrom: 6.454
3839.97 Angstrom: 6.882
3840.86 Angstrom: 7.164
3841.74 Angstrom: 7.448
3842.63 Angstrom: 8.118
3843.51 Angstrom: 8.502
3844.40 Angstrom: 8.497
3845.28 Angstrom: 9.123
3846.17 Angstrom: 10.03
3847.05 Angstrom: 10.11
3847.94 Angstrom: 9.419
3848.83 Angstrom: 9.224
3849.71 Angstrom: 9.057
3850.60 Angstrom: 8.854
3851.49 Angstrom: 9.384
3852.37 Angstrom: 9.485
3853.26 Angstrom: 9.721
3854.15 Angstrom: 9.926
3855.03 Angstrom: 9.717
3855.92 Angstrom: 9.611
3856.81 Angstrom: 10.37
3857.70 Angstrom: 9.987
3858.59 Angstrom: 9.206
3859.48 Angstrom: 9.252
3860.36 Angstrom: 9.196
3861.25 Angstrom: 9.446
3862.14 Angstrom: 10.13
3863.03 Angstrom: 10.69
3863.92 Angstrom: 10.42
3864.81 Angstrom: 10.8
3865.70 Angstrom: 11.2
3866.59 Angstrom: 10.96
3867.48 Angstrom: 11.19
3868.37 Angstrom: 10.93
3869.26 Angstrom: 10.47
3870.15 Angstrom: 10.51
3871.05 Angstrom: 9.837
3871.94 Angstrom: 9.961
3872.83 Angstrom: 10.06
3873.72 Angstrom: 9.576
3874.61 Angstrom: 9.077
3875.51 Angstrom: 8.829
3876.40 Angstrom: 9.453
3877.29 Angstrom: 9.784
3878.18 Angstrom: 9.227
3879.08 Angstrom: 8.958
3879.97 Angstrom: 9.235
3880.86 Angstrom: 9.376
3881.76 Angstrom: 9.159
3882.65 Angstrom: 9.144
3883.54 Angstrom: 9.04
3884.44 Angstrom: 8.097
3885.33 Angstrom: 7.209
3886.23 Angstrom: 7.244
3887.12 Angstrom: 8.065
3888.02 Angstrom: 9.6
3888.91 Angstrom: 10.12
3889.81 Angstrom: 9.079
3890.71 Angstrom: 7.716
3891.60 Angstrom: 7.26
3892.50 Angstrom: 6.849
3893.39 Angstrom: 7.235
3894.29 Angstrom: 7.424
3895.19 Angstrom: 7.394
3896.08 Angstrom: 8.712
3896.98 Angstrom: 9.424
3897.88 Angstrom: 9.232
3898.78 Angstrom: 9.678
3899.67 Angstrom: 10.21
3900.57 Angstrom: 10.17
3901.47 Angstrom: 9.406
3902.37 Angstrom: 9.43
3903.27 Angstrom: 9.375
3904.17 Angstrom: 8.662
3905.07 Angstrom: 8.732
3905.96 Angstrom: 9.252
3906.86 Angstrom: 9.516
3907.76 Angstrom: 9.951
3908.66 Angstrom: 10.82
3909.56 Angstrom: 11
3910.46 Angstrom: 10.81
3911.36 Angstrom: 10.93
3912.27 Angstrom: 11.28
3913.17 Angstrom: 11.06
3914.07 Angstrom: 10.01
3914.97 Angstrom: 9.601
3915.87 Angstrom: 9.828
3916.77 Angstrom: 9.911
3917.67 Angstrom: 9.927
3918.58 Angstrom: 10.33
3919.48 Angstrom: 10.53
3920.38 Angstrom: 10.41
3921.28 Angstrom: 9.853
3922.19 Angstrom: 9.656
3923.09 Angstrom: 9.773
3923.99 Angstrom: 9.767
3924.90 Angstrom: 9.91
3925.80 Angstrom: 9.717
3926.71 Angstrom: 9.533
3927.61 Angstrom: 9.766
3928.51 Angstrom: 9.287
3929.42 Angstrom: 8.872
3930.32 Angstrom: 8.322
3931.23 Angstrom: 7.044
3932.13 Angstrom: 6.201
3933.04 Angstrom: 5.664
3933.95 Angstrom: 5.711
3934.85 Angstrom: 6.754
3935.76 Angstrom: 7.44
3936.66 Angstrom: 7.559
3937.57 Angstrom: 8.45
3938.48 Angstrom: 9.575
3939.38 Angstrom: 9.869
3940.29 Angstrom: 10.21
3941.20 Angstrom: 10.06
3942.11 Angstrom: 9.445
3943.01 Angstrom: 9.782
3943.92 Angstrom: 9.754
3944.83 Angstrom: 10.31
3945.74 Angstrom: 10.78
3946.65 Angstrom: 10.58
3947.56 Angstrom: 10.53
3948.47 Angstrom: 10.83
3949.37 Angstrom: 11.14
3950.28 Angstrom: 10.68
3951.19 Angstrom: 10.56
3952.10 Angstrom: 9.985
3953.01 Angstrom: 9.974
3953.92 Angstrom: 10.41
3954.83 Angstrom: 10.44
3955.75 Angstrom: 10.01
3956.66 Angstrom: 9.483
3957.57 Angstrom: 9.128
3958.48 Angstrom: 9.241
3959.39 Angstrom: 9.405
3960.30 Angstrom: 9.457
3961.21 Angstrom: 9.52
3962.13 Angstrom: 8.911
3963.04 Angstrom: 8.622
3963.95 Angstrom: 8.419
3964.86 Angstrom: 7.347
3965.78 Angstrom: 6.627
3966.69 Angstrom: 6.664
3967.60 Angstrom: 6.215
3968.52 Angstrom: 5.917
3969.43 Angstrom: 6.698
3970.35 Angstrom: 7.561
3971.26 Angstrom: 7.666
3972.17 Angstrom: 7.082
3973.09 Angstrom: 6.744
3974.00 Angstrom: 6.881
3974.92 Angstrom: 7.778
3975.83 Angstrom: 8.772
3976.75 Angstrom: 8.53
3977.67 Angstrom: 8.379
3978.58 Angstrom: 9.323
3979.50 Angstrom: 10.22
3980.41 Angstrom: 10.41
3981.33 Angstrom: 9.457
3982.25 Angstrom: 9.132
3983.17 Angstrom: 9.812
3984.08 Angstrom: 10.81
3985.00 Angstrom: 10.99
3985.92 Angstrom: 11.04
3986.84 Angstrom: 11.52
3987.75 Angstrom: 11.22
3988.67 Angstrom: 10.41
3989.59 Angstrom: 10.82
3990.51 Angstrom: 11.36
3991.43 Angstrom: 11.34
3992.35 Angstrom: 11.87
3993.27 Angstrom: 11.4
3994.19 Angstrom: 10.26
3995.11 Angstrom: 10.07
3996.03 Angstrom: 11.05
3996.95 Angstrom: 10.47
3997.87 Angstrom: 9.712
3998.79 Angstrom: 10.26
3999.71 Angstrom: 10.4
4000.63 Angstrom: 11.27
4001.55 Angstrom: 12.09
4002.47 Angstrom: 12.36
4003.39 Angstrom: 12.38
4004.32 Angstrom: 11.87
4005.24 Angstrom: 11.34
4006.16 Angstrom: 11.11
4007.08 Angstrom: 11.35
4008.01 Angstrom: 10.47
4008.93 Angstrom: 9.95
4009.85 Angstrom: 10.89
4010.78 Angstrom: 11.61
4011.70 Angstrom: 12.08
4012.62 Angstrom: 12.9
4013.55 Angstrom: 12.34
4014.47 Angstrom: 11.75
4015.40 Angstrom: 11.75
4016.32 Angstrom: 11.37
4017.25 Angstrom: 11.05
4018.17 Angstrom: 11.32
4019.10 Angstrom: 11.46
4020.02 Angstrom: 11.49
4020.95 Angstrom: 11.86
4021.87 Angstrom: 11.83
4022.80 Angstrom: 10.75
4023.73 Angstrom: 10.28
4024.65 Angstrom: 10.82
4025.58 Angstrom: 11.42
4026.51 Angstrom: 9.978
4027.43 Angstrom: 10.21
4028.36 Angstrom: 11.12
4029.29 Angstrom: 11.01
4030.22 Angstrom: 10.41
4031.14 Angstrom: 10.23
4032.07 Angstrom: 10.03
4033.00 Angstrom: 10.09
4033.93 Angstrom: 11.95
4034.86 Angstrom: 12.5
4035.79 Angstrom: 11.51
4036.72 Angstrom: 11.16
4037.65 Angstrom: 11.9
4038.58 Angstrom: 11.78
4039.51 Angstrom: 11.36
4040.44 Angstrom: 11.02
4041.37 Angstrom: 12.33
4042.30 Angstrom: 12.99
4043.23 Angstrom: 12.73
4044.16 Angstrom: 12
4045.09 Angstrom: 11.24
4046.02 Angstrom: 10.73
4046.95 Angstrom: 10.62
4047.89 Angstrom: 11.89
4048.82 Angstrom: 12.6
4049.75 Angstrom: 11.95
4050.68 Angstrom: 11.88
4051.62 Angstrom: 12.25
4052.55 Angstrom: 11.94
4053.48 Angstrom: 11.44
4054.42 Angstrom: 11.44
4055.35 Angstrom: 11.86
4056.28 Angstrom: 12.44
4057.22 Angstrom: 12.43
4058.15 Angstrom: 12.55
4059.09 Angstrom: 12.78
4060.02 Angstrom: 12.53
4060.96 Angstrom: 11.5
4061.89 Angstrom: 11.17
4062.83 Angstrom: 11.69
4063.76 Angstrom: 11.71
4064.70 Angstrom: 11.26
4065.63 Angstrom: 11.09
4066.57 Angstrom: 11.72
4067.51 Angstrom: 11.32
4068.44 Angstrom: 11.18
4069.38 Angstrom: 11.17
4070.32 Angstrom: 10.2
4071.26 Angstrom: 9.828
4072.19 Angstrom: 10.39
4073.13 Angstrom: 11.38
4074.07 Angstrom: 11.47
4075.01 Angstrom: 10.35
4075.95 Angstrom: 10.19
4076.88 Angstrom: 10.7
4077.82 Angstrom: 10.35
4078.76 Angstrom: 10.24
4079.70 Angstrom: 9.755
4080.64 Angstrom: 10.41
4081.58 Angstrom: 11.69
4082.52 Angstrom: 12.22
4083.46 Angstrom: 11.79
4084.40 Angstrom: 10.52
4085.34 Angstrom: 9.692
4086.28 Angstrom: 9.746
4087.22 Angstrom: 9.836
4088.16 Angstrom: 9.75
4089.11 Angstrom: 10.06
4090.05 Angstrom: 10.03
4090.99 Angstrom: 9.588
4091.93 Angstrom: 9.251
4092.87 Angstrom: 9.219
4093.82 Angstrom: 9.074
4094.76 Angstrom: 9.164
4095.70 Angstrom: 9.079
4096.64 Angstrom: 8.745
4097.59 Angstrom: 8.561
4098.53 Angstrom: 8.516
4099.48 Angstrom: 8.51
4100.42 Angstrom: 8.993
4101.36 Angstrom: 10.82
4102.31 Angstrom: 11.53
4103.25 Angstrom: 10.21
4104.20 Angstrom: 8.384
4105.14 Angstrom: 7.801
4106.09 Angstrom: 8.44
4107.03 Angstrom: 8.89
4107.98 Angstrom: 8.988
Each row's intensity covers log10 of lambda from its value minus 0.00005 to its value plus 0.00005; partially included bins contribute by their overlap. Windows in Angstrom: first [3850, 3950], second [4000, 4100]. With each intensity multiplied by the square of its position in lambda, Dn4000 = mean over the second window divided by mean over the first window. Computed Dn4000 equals 1.3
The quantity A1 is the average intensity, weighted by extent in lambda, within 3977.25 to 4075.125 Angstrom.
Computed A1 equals 11.2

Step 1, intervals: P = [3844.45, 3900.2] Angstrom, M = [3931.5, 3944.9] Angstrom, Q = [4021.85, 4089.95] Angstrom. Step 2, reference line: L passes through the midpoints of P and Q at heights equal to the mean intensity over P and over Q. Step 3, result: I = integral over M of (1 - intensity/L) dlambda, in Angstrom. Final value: 2.2 Angstrom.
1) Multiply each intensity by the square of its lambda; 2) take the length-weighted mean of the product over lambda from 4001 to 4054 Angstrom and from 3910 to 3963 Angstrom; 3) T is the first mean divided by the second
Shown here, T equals 1.3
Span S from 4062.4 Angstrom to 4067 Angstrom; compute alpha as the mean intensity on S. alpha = 11.5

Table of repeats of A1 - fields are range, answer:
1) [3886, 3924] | 9.44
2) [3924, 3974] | 8.8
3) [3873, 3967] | 9.23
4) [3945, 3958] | 10.3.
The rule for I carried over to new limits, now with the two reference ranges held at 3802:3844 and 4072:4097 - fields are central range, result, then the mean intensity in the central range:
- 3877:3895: 0.92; 8.46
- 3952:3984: 2.88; 8.59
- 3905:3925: -2.31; 10.2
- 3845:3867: -2.73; 9.82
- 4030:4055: -4.18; 11.6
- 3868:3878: -1.13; 9.84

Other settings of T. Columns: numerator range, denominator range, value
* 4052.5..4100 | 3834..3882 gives 1.30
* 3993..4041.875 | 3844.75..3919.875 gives 1.26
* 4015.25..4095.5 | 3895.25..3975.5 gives 1.29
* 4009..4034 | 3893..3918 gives 1.23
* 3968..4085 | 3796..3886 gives 1.34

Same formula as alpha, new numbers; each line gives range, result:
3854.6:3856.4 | 9.65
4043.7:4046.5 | 11.3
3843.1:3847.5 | 9.25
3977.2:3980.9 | 9.58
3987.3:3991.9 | 11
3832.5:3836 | 6.25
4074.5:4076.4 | 10.3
